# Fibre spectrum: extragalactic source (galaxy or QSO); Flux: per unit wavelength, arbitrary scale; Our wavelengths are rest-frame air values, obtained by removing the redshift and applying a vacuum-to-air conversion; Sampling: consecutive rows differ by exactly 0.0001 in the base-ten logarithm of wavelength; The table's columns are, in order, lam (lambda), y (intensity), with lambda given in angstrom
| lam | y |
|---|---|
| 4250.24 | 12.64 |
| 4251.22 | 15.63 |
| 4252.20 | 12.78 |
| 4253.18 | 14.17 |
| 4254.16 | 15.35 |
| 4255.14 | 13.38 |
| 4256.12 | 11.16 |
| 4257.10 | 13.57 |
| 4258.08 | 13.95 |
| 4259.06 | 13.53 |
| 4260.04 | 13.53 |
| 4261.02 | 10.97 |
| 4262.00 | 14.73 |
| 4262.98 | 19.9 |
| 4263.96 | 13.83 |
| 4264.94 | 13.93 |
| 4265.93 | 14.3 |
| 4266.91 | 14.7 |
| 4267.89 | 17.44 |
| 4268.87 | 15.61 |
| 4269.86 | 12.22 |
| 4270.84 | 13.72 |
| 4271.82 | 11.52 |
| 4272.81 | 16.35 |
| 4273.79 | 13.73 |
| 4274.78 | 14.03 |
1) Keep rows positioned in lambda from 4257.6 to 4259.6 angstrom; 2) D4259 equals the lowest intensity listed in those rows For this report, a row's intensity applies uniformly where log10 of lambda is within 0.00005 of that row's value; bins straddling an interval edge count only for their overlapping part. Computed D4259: 13.53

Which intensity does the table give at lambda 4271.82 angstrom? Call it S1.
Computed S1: 11.52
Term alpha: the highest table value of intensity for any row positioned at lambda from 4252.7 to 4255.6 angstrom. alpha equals 15.35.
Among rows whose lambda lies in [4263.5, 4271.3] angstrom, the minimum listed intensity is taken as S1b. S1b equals 12.22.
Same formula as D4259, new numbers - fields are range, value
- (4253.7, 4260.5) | 11.16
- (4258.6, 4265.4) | 10.97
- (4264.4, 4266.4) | 13.93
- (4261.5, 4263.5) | 14.73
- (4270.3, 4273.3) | 11.52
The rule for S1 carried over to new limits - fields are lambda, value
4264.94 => 13.93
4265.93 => 14.3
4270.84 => 13.72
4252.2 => 12.78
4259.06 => 13.53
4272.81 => 16.35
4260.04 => 13.53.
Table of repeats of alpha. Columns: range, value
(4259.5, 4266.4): 19.9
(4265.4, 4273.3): 17.44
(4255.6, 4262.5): 14.73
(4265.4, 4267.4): 14.7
